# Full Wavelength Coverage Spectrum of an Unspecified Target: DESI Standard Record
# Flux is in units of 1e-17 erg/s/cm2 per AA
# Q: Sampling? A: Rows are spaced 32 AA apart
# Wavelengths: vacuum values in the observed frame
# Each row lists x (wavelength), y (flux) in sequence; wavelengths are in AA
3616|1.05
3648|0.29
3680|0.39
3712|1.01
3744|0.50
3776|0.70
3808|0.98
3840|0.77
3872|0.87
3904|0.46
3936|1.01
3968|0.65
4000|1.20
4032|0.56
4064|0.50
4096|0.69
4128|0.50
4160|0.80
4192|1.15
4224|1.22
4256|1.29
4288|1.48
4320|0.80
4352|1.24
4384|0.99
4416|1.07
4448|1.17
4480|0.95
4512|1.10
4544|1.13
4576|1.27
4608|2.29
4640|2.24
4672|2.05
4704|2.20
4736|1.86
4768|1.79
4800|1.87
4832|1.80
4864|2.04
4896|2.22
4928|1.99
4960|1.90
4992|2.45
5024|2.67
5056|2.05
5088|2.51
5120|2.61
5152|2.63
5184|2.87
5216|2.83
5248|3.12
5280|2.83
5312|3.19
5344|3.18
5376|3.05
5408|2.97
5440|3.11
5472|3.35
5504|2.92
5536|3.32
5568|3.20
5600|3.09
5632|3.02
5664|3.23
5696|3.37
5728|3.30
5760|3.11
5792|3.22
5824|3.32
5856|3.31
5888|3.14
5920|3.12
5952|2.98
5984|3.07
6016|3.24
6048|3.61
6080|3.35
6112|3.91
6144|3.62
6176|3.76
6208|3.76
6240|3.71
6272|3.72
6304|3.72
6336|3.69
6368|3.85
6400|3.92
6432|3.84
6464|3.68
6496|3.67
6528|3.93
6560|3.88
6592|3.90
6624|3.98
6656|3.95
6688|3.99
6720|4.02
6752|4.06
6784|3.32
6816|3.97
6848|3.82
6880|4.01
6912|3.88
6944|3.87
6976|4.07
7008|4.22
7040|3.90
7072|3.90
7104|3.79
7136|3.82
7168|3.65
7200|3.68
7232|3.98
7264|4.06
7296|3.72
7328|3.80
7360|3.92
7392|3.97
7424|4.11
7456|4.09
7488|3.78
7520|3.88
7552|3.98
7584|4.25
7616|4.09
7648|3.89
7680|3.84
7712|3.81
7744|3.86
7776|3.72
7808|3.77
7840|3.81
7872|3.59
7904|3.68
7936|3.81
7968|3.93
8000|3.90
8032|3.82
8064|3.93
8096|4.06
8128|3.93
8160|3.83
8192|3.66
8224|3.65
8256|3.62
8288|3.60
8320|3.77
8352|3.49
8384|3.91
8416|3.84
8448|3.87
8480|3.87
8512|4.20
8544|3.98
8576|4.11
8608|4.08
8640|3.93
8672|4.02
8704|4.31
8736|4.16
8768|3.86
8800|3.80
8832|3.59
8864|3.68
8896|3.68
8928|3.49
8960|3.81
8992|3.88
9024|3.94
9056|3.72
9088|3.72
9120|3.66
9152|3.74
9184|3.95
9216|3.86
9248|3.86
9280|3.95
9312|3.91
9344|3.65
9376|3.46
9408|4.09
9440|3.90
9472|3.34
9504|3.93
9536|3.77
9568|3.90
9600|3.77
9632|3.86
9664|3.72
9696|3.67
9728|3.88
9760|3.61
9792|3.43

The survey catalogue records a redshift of 0.152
